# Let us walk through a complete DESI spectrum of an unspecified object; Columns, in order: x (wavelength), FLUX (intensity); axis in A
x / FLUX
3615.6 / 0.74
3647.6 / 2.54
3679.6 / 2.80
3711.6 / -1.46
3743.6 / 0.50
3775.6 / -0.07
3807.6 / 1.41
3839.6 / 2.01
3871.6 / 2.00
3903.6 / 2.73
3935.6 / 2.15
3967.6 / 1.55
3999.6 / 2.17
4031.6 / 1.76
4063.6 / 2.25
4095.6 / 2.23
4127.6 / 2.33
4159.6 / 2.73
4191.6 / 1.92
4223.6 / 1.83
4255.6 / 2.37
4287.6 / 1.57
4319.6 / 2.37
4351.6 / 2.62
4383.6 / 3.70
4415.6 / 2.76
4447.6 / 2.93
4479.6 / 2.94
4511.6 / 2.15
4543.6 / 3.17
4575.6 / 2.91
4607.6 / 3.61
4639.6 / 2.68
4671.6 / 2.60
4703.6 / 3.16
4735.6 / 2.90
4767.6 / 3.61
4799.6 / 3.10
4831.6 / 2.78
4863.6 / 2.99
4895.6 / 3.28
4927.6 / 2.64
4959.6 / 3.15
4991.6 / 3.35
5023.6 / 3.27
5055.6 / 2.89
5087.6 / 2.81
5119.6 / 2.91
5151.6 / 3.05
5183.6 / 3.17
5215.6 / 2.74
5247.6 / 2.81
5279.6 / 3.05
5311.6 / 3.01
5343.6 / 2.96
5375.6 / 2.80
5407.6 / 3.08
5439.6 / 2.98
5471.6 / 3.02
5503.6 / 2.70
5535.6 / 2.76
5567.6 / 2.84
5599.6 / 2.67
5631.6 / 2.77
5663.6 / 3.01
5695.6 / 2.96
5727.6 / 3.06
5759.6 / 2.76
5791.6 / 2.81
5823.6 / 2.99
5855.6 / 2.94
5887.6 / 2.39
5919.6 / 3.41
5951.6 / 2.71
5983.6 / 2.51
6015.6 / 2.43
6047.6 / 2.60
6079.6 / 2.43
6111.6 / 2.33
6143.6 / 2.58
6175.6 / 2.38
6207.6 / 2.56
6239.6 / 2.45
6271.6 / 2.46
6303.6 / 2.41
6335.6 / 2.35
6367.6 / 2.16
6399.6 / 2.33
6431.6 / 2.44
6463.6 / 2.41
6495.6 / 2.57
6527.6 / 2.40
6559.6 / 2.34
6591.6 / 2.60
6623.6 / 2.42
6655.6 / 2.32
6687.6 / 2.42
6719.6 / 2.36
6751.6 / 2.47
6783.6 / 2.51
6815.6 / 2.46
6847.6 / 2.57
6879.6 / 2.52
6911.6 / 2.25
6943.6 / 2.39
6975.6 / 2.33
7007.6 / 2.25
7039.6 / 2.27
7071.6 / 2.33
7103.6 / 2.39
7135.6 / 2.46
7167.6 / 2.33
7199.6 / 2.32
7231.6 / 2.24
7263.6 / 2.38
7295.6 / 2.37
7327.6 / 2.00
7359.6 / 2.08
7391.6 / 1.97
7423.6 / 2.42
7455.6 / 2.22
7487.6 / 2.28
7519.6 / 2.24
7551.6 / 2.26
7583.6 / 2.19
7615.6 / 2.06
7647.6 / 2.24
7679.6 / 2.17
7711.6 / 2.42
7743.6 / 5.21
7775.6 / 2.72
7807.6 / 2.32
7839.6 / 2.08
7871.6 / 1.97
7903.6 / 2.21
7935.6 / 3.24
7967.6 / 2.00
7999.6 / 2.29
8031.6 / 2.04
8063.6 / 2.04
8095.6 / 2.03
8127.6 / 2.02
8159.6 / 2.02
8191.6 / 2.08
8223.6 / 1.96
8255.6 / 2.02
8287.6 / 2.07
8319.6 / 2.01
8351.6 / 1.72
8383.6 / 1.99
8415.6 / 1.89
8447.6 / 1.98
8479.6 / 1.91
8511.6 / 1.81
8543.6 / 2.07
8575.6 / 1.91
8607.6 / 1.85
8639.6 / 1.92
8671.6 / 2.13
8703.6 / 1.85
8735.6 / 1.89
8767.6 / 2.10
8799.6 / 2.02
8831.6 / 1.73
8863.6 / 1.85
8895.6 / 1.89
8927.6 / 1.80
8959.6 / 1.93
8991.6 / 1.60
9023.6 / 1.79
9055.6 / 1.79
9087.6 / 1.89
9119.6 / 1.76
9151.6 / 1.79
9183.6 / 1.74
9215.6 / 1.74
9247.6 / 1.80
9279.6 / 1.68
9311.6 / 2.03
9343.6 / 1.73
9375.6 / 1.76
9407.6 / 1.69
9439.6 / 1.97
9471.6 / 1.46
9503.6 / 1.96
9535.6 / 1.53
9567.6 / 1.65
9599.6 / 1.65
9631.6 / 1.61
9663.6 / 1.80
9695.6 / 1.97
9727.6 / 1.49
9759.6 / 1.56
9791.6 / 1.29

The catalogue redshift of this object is 0.18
